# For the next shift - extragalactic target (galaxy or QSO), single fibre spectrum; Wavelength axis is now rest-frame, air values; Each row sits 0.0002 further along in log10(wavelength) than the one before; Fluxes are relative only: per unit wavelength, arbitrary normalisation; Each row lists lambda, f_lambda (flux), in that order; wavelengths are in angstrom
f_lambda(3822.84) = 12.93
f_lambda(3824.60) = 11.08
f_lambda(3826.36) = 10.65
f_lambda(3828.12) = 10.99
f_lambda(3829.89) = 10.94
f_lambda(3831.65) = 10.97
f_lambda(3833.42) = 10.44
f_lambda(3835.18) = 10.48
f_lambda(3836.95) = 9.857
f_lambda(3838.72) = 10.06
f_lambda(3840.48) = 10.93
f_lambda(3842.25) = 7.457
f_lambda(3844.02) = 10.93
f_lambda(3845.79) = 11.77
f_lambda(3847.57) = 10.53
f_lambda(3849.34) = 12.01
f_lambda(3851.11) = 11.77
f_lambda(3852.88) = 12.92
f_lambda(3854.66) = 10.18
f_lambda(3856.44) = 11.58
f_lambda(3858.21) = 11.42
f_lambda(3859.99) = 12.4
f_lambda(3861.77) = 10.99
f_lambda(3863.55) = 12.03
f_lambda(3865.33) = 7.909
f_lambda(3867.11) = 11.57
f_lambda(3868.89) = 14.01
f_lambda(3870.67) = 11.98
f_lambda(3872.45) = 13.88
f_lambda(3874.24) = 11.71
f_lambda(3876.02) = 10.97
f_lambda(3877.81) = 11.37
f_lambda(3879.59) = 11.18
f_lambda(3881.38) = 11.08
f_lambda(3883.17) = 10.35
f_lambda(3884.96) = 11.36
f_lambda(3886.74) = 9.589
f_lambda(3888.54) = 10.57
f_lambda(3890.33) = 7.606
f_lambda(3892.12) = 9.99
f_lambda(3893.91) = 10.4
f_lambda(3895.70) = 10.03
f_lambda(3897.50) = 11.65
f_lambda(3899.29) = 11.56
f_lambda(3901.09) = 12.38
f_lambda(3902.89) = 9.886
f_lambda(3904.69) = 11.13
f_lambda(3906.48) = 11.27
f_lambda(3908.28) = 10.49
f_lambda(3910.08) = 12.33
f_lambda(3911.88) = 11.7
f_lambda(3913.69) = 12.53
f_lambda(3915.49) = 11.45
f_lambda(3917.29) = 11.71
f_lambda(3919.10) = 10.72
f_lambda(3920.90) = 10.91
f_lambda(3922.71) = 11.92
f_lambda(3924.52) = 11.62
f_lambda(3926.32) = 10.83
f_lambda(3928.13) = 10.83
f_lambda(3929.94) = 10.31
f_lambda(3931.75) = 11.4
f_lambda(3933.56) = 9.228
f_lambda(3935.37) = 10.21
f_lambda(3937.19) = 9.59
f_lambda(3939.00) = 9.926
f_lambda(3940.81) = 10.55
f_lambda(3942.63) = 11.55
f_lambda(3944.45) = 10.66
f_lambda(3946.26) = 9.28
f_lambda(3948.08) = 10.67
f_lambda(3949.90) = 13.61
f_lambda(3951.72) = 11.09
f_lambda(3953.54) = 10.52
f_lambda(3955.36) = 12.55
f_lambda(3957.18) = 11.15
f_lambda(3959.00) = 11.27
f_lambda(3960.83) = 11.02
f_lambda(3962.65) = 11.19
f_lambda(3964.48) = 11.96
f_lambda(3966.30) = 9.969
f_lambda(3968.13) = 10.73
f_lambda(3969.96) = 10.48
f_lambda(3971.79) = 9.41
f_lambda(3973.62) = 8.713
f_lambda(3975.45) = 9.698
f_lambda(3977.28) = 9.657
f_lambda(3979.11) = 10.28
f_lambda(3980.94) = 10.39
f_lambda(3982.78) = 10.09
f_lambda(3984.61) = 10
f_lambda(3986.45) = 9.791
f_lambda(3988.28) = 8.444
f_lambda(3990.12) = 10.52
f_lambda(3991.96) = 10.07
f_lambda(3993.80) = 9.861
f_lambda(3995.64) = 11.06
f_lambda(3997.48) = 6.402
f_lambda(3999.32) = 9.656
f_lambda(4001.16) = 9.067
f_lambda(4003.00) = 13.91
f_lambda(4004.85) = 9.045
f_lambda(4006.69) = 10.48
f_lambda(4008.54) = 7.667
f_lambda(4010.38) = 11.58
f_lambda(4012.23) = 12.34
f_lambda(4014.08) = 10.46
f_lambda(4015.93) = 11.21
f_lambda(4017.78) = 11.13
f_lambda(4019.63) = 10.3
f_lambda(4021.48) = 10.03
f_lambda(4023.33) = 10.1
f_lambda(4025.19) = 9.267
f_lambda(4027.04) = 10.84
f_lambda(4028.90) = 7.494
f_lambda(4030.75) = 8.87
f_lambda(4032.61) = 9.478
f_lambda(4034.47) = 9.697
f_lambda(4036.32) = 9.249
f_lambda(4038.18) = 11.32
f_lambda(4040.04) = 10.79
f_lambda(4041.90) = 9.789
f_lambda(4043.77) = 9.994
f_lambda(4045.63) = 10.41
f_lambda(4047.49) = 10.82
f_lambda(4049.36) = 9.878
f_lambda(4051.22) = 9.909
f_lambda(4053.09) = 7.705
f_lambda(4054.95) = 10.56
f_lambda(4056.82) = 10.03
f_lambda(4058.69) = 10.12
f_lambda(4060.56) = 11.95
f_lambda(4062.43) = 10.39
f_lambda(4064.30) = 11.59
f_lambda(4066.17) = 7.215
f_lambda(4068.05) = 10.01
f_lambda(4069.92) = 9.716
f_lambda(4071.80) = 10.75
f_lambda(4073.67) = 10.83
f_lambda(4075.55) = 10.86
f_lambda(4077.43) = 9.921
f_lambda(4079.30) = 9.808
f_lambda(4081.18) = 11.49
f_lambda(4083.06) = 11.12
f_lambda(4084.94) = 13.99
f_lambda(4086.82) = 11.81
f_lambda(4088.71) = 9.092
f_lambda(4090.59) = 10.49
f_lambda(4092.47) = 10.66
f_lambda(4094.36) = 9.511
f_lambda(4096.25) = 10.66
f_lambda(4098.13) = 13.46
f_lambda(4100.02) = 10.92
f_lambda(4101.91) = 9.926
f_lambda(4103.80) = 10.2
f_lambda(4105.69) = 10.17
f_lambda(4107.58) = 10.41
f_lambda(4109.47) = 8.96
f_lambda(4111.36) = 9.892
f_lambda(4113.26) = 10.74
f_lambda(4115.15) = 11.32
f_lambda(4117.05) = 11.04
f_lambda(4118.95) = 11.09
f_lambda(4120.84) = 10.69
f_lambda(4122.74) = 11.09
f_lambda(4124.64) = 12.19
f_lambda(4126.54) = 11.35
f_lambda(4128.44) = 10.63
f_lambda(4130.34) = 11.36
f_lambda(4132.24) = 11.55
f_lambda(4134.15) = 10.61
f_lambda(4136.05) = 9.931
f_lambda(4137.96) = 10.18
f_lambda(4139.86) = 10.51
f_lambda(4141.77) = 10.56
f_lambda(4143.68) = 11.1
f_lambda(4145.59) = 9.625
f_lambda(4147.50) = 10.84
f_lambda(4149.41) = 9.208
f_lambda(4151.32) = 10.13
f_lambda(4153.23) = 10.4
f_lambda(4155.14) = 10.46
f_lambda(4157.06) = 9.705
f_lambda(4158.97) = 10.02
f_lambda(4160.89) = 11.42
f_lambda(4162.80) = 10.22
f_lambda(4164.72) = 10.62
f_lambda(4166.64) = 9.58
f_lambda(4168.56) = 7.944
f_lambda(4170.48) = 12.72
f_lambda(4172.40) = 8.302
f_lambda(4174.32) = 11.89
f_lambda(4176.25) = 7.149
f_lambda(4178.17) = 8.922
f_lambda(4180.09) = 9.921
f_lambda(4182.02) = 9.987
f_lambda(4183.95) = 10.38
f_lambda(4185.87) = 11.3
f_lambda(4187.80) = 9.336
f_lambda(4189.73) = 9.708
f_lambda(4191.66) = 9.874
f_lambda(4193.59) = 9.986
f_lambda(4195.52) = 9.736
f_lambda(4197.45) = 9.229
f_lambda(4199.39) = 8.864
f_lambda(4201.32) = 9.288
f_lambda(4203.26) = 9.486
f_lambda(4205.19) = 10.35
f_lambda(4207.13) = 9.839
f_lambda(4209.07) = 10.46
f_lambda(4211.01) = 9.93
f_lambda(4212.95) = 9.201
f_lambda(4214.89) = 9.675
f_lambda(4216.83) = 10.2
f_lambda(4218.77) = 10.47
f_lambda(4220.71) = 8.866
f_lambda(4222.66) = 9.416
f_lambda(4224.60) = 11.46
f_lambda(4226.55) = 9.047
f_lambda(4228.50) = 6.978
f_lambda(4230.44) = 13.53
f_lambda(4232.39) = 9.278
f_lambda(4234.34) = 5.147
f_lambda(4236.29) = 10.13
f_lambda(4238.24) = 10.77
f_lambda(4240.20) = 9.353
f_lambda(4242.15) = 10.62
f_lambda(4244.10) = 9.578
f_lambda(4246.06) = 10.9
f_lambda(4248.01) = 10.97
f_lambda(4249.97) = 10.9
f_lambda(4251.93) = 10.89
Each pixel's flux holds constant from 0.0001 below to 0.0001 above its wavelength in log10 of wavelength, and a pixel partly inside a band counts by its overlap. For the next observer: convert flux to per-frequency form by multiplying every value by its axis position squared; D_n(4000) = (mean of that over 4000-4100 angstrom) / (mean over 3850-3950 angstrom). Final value 1.0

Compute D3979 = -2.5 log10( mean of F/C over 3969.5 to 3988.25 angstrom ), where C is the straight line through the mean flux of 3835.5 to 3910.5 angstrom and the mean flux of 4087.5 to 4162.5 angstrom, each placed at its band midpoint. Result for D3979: 0.11 mag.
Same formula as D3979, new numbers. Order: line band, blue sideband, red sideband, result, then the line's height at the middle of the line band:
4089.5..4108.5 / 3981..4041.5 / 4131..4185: -0.06 mag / 10.1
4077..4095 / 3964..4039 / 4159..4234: -0.10 mag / 9.92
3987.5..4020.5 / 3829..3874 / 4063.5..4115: 0.06 mag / 10.8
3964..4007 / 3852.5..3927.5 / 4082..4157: 0.11 mag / 11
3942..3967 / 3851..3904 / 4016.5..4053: -0.06 mag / 10.5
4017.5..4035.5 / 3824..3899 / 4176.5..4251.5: 0.08 mag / 10.4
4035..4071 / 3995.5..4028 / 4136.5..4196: 0.01 mag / 10.2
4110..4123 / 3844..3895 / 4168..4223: -0.07 mag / 10.1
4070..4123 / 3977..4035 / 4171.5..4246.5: -0.09 mag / 9.85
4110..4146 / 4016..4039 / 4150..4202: -0.10 mag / 9.88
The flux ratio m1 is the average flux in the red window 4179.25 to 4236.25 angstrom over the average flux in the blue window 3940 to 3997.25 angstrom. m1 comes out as 0.9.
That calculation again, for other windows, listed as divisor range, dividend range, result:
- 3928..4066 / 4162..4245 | 0.95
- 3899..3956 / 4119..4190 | 0.93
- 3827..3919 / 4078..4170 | 0.96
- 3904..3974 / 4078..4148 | 0.98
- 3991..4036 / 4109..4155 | 1.06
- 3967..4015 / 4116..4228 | 1.01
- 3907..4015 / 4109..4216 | 0.96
